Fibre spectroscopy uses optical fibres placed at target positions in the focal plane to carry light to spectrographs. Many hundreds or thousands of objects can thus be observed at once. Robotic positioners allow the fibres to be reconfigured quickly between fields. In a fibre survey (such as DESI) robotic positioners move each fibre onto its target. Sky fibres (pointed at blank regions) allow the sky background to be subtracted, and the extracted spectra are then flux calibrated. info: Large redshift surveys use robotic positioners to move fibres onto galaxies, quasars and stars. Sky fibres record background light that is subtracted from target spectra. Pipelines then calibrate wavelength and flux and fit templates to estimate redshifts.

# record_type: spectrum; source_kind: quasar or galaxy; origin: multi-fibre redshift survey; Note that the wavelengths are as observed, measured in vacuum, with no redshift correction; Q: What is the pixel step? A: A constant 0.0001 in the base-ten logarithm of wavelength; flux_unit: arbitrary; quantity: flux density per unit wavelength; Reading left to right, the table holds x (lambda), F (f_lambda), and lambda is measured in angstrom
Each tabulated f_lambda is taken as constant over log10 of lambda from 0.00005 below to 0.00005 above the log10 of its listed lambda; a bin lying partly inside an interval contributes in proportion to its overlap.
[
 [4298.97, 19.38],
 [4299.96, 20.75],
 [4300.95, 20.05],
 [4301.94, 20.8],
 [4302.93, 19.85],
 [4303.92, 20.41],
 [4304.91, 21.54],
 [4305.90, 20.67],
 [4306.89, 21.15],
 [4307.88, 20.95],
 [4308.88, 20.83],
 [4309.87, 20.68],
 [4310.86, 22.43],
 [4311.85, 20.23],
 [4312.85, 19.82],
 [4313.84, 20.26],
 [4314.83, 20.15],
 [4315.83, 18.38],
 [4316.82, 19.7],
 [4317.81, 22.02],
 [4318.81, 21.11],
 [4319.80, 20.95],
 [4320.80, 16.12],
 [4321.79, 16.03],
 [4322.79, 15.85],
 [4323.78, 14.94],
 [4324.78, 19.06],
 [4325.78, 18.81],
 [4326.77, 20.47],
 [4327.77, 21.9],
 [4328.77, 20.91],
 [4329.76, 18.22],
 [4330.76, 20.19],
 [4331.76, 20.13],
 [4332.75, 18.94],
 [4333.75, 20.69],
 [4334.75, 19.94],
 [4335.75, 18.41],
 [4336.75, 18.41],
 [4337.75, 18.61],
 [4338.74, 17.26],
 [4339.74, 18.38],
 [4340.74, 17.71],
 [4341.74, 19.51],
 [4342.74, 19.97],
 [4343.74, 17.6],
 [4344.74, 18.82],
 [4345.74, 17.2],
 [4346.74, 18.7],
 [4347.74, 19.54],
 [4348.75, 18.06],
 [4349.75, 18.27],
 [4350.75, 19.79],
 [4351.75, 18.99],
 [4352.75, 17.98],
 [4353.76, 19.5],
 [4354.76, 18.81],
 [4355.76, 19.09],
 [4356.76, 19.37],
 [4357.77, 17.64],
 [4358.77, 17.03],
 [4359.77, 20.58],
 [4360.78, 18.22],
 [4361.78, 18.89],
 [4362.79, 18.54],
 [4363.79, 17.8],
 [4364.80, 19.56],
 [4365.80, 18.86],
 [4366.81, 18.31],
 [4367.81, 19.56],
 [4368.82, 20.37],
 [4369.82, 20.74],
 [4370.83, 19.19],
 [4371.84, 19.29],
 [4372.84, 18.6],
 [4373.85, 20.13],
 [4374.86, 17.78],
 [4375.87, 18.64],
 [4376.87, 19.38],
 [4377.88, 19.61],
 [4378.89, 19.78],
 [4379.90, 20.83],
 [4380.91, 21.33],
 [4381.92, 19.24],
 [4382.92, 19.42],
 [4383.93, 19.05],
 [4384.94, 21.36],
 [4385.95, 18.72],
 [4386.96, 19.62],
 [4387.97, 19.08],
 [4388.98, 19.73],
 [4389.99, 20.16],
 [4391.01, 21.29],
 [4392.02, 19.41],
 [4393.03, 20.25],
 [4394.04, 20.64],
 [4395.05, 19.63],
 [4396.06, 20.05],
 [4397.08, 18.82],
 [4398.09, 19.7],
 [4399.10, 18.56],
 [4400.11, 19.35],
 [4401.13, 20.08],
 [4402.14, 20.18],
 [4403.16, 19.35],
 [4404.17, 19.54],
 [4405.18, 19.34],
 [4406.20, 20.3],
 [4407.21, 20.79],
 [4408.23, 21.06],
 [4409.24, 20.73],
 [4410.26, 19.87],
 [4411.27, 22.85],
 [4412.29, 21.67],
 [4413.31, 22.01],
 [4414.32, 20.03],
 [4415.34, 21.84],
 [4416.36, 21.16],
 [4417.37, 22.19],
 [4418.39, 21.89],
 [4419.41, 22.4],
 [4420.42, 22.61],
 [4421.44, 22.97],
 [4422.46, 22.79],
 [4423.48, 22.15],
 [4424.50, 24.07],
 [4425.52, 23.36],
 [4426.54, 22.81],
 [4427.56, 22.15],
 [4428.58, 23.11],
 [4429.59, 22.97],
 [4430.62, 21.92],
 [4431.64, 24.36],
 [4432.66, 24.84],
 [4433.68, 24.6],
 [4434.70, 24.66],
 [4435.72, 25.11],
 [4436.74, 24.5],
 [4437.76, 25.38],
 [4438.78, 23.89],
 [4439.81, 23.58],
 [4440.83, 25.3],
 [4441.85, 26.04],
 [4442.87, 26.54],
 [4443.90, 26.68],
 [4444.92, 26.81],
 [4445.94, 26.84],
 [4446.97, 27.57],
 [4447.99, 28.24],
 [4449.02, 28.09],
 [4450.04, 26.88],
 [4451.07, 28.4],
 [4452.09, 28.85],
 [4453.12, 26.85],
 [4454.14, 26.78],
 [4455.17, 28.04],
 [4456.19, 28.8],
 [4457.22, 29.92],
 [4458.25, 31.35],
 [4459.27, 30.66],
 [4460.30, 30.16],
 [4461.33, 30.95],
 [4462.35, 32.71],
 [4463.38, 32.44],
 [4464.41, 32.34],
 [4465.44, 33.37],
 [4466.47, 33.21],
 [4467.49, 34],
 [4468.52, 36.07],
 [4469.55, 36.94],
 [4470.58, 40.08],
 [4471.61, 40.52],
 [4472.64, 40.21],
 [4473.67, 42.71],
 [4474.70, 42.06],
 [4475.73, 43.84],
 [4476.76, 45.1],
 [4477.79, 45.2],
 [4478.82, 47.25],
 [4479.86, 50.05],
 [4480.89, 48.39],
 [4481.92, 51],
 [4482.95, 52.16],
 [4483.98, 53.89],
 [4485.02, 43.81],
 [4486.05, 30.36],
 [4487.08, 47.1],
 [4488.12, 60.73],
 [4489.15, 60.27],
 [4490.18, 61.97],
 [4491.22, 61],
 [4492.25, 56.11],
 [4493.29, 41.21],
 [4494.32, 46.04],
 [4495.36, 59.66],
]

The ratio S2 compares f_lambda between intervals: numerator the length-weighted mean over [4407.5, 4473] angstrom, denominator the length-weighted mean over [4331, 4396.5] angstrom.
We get 1.39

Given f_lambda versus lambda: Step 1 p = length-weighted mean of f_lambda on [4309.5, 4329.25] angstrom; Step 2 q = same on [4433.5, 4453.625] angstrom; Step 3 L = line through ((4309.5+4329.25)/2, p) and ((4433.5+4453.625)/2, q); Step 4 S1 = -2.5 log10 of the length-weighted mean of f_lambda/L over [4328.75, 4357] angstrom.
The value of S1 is 0.10 mag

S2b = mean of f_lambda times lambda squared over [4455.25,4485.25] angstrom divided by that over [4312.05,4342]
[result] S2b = 2.19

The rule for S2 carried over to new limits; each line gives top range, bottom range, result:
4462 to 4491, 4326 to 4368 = 2.31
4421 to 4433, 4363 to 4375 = 1.20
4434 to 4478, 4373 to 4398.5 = 1.58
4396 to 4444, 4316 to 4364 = 1.18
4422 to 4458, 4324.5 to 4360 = 1.34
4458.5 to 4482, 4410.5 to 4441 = 1.68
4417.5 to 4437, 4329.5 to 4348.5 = 1.24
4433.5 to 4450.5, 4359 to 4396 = 1.33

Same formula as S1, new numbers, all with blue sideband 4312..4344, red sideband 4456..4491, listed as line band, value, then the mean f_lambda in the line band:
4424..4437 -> 0.42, 23.7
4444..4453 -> 0.34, 27.6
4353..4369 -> 0.27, 18.8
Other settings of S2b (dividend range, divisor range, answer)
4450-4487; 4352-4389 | 2.03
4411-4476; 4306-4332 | 1.50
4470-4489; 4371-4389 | 2.47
